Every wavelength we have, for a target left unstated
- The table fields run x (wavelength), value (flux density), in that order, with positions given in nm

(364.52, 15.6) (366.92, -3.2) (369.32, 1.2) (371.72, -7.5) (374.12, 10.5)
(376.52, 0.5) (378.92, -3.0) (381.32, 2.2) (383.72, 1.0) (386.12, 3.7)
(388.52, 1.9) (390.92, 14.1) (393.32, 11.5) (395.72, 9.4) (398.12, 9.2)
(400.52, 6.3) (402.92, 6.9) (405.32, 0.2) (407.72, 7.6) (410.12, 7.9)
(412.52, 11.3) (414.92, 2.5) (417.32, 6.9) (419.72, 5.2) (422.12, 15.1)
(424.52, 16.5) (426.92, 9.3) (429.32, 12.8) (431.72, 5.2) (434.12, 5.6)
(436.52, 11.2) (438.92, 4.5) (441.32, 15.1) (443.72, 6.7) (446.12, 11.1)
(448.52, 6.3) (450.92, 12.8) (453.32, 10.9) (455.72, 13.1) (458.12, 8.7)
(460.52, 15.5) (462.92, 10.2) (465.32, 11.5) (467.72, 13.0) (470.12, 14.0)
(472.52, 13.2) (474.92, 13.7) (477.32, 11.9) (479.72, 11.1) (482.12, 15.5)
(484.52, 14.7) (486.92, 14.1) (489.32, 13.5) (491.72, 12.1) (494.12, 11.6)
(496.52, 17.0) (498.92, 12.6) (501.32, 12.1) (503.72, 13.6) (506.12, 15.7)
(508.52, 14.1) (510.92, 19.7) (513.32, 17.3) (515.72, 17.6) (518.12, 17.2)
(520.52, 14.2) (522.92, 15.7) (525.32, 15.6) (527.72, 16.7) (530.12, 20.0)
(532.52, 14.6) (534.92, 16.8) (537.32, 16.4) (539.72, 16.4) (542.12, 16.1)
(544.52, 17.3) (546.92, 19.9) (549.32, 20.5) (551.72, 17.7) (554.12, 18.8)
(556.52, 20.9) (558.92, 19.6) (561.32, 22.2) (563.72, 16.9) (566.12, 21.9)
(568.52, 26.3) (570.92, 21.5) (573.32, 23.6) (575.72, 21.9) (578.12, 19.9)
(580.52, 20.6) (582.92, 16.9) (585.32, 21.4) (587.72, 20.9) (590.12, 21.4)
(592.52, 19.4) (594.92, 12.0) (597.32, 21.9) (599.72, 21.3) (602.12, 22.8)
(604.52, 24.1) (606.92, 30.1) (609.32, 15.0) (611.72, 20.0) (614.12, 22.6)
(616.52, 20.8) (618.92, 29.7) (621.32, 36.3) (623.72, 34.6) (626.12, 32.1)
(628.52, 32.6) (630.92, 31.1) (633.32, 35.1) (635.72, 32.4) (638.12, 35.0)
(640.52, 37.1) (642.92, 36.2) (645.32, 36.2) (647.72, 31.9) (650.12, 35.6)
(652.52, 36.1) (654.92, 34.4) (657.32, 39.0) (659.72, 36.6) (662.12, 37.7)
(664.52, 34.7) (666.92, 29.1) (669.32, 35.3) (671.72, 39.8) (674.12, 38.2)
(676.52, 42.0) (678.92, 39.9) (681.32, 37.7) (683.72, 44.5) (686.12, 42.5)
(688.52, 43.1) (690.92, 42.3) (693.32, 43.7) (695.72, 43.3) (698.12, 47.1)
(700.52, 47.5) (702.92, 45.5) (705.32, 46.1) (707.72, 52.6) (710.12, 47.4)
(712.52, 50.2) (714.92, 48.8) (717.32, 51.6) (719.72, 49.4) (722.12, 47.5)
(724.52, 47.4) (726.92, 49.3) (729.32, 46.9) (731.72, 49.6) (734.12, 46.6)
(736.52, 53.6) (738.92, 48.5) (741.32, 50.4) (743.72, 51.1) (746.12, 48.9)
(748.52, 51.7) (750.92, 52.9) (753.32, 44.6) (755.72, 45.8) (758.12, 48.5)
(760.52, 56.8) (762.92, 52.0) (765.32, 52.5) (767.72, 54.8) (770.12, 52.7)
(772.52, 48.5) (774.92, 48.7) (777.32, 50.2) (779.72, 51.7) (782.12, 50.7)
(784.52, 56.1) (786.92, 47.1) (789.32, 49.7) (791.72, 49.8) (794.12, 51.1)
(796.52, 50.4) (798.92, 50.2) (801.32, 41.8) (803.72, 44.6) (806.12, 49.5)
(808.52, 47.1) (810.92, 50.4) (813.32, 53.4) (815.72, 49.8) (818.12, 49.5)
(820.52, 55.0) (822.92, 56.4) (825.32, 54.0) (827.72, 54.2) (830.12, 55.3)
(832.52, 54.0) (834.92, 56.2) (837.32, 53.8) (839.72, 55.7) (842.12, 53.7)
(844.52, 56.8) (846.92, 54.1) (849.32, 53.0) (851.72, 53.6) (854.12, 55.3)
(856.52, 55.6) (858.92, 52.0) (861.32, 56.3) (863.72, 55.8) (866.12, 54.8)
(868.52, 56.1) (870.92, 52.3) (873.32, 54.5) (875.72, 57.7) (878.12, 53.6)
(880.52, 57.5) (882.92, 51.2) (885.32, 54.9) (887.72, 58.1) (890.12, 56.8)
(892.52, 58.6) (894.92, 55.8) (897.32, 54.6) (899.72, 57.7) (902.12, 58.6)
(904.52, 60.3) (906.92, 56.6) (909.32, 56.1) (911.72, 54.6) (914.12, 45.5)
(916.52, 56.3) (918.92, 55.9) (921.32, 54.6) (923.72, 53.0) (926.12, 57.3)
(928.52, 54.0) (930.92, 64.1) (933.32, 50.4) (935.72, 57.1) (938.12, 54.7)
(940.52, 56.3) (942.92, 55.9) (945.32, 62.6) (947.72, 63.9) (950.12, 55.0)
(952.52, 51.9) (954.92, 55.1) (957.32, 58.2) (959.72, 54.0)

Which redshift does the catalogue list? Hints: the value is 0.551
